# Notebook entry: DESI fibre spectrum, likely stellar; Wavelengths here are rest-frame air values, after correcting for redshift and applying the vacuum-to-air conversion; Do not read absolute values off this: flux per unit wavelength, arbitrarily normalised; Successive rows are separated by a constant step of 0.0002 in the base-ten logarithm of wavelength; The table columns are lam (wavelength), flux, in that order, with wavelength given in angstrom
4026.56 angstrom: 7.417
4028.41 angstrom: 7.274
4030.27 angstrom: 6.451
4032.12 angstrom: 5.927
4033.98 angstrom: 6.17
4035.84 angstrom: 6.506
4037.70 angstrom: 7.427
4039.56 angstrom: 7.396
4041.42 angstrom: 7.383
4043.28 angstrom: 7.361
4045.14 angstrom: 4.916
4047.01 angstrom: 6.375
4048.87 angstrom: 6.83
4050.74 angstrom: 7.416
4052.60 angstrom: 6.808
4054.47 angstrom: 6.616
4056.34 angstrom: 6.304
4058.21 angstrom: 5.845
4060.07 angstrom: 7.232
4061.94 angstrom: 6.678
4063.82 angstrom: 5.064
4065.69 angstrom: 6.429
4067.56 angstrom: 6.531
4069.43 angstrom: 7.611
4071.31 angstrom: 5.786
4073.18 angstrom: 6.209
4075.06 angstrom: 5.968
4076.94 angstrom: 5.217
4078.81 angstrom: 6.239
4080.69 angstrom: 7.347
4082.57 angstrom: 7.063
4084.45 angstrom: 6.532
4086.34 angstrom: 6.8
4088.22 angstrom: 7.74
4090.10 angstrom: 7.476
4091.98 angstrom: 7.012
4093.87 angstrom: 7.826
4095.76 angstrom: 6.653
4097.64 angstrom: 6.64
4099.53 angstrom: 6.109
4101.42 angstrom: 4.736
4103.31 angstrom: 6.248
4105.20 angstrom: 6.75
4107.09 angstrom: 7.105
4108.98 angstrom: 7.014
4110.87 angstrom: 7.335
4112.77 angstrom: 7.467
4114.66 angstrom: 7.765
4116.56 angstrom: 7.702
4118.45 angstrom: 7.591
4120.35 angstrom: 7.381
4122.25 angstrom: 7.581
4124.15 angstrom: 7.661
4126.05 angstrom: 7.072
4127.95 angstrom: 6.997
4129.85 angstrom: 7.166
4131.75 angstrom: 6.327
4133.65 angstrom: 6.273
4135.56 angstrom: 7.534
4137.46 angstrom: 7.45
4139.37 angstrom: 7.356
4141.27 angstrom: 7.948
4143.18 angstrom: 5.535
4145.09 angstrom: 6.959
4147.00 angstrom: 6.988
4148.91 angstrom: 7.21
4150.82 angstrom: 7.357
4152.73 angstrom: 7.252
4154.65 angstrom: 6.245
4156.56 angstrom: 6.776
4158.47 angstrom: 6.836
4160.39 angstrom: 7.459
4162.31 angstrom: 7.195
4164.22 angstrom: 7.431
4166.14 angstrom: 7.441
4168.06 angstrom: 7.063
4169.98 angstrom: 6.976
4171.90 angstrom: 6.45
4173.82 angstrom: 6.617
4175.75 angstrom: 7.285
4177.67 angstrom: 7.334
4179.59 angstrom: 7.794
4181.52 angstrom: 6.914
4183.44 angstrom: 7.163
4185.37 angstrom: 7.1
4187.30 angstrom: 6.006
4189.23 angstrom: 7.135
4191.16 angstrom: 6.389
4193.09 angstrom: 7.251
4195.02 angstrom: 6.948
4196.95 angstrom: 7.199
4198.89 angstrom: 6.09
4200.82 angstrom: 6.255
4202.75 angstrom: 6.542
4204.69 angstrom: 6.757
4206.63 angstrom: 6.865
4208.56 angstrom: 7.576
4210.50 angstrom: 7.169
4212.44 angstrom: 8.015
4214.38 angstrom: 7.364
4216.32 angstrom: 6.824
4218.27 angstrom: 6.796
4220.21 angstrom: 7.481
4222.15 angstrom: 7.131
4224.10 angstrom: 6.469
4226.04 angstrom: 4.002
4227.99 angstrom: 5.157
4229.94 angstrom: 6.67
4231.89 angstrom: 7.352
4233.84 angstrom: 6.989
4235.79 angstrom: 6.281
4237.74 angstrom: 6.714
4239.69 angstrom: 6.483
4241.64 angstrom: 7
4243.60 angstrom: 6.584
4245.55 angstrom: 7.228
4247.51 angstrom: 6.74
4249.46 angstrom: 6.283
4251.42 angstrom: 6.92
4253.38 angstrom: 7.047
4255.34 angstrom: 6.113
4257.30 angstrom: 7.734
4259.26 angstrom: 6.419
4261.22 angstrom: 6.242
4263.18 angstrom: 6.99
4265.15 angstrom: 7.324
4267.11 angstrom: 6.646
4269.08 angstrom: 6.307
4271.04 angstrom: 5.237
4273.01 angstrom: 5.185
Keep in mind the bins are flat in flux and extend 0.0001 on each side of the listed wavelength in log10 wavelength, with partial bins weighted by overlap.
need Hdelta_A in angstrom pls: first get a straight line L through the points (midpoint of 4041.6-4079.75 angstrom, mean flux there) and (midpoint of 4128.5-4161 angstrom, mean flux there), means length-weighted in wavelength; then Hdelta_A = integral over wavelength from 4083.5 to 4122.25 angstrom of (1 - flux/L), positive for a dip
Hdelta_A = -1.9 angstrom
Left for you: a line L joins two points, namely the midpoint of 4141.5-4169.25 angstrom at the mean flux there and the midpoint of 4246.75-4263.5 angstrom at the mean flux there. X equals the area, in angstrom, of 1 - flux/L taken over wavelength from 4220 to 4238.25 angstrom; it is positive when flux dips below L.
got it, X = 1.12 angstrom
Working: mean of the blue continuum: 7.01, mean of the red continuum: 6.71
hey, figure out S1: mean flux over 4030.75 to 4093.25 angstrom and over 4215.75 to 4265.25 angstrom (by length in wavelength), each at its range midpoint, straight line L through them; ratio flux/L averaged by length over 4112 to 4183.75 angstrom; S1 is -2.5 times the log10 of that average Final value -0.08 mag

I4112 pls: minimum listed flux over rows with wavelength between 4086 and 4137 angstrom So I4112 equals 4.736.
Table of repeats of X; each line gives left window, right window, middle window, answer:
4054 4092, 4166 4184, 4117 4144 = -1.2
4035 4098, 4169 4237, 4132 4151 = -0.8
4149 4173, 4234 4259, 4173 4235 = 0.6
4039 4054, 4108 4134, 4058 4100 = 2.2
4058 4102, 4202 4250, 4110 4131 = -2.6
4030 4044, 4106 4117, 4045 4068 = 1.8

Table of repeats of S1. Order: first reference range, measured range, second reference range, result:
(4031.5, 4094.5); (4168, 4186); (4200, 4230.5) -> -0.061 mag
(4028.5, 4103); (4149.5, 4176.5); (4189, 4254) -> -0.054 mag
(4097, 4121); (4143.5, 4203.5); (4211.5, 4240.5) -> -0.028 mag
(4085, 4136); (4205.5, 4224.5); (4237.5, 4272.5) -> -0.068 mag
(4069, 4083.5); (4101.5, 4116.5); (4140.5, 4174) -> -0.058 mag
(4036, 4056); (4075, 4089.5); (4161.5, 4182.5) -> 0.038 mag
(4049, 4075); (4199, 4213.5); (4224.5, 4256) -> -0.080 mag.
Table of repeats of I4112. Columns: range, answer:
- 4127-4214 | 5.535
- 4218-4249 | 4.002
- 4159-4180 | 6.45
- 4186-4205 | 6.006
